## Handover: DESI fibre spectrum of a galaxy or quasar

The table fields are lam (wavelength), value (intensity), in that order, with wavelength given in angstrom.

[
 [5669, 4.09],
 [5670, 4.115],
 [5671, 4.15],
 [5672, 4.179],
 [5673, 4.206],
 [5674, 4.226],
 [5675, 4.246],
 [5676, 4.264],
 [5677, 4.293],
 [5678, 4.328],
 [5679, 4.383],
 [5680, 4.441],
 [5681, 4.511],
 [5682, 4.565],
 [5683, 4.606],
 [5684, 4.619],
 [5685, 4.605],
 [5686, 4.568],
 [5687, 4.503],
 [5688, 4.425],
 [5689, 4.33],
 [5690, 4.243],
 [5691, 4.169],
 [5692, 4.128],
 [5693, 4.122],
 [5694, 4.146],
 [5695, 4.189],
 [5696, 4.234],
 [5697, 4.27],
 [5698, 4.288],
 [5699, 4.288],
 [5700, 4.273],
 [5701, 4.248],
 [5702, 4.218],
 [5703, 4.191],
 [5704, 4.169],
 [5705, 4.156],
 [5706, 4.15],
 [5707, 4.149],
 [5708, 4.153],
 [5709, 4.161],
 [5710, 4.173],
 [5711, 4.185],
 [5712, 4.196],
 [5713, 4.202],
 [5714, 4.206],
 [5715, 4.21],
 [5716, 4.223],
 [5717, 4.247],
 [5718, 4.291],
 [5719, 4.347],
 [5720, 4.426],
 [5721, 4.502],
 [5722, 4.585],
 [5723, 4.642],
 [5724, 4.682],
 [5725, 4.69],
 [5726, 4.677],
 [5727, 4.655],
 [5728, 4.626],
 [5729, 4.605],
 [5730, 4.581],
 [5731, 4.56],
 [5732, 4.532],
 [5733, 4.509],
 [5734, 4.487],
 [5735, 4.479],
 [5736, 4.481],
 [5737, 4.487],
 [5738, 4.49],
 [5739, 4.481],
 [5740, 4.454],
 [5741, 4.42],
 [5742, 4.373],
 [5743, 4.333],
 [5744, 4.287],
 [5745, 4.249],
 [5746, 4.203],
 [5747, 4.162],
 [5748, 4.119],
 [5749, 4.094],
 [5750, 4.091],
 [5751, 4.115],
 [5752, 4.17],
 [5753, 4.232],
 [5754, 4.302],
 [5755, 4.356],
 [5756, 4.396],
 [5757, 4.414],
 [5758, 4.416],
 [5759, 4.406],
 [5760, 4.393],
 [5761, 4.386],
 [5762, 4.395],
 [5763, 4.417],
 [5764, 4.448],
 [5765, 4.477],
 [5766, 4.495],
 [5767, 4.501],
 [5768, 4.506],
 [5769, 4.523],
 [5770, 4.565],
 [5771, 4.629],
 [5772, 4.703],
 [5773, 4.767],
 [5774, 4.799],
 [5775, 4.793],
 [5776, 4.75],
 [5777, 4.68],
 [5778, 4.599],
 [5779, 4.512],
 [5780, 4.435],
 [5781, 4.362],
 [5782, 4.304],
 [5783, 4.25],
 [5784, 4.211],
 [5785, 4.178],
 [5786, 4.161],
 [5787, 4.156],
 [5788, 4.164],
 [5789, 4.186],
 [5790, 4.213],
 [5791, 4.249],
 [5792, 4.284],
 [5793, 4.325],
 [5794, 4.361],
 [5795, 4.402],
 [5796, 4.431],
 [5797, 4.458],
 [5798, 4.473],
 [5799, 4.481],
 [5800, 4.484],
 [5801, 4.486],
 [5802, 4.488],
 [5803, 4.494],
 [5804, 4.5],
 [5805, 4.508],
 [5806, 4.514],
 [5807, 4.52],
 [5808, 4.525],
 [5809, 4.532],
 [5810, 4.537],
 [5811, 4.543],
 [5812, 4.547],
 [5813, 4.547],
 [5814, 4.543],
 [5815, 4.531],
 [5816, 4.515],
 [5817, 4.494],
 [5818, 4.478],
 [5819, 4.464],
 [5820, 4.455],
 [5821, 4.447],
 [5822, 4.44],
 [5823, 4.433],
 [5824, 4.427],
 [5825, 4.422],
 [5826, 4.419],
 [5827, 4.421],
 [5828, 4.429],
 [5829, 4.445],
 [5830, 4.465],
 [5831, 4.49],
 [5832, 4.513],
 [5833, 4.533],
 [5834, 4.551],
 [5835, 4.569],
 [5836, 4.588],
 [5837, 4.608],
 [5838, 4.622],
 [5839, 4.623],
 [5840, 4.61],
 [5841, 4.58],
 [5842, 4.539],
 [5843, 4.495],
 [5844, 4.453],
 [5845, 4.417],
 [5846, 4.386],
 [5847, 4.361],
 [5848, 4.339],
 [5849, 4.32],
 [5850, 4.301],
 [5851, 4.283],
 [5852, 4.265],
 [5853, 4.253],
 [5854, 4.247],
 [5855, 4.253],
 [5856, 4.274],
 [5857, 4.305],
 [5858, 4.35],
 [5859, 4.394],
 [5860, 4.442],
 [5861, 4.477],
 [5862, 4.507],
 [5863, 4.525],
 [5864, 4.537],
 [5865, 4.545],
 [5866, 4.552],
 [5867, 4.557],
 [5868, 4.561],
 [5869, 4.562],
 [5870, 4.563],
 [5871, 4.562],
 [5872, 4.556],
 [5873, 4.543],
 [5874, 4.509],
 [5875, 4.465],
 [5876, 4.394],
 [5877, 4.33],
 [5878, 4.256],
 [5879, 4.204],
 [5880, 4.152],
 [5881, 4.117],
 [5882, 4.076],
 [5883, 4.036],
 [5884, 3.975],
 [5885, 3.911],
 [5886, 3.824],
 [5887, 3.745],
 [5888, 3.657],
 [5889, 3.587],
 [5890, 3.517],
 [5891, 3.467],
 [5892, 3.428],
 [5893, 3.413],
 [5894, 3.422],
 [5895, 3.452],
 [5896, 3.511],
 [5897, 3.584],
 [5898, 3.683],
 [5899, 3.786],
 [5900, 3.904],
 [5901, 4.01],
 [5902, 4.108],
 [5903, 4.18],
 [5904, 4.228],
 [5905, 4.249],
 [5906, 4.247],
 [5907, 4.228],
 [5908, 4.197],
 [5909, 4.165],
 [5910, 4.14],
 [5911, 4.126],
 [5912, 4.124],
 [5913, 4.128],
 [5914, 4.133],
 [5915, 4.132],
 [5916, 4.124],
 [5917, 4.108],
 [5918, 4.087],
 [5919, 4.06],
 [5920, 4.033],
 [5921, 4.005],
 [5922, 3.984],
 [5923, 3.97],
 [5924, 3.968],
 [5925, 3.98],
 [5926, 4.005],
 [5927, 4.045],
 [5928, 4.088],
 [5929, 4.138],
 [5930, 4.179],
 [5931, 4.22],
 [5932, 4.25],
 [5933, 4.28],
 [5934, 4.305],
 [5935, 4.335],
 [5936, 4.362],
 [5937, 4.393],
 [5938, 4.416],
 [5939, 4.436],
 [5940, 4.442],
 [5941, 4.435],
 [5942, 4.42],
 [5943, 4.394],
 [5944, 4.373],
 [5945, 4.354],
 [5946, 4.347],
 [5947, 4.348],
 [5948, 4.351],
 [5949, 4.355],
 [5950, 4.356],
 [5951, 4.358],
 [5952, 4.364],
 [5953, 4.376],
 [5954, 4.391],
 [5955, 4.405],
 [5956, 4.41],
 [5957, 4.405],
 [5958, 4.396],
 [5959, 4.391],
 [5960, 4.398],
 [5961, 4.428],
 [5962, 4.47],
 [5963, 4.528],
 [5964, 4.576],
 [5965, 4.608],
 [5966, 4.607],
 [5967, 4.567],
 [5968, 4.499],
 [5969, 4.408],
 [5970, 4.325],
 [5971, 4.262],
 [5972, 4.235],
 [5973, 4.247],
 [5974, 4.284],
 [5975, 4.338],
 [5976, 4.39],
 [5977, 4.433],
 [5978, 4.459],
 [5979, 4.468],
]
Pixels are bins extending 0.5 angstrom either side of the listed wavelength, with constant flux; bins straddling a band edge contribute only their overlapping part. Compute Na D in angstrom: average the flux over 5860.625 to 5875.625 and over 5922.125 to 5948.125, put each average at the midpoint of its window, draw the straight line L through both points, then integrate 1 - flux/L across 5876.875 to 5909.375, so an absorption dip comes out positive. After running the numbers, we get 3.9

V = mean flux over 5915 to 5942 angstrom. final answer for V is 4.18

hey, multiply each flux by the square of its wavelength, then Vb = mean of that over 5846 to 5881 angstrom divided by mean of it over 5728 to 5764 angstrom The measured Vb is 1.0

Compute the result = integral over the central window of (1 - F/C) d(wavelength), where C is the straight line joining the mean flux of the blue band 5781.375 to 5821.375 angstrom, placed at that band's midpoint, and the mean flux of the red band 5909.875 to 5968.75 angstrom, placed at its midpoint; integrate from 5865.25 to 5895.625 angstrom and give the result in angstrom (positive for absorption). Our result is 1.8 angstrom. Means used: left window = 4.41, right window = 4.29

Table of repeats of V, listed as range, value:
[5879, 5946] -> 4.05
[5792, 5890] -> 4.4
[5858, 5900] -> 4.11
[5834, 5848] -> 4.52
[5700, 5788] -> 4.39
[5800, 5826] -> 4.49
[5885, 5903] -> 3.67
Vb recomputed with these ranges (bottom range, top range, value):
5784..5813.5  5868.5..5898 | 0.93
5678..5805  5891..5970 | 1.02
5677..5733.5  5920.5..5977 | 1.08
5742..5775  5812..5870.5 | 1.05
